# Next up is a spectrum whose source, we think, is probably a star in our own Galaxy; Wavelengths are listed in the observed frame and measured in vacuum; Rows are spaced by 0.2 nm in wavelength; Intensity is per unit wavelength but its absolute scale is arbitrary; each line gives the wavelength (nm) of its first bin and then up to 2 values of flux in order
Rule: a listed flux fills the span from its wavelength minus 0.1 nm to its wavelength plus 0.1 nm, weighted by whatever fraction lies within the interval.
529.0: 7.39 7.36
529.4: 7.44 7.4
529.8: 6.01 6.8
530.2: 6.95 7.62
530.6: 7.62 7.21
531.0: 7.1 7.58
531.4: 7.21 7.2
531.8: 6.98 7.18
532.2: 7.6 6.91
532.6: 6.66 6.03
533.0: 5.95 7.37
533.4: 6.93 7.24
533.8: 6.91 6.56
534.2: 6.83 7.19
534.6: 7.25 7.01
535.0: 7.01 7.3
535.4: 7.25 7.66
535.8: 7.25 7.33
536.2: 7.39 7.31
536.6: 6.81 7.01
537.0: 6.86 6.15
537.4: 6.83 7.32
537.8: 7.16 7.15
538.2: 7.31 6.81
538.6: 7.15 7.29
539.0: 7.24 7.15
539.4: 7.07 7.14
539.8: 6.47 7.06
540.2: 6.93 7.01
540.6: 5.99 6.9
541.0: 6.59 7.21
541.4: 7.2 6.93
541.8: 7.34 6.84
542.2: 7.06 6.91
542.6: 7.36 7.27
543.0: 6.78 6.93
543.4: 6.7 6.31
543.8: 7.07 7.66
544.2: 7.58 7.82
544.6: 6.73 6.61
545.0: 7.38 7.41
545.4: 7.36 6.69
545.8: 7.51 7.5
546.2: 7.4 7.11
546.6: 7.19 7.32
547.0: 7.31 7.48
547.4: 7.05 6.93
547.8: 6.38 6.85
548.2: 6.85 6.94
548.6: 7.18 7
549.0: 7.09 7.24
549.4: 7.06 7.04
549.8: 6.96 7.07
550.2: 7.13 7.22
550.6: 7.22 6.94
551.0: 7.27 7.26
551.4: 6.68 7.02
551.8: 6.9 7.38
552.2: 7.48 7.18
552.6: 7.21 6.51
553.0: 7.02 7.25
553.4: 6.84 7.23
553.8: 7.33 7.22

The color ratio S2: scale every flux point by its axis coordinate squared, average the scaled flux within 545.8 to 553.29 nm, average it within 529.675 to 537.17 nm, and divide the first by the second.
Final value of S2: 1.07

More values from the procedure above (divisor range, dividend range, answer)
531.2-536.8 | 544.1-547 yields 1.07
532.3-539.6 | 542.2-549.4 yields 1.05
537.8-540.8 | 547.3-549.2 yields 1.03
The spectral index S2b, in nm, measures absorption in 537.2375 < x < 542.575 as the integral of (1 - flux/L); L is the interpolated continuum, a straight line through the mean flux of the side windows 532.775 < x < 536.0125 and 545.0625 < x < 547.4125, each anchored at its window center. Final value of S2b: 0.11 nm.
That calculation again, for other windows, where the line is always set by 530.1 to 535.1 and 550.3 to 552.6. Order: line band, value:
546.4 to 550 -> 0.04 nm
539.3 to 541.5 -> 0.07 nm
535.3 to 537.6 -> -0.01 nm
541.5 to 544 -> 0.04 nm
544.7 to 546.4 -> -0.03 nm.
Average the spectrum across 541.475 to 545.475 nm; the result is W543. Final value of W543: 7.1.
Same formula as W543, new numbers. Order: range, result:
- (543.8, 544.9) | 7.26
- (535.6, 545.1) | 7.04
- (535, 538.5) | 7.11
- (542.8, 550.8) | 7.1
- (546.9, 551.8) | 7.05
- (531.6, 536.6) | 7.04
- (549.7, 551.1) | 7.12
